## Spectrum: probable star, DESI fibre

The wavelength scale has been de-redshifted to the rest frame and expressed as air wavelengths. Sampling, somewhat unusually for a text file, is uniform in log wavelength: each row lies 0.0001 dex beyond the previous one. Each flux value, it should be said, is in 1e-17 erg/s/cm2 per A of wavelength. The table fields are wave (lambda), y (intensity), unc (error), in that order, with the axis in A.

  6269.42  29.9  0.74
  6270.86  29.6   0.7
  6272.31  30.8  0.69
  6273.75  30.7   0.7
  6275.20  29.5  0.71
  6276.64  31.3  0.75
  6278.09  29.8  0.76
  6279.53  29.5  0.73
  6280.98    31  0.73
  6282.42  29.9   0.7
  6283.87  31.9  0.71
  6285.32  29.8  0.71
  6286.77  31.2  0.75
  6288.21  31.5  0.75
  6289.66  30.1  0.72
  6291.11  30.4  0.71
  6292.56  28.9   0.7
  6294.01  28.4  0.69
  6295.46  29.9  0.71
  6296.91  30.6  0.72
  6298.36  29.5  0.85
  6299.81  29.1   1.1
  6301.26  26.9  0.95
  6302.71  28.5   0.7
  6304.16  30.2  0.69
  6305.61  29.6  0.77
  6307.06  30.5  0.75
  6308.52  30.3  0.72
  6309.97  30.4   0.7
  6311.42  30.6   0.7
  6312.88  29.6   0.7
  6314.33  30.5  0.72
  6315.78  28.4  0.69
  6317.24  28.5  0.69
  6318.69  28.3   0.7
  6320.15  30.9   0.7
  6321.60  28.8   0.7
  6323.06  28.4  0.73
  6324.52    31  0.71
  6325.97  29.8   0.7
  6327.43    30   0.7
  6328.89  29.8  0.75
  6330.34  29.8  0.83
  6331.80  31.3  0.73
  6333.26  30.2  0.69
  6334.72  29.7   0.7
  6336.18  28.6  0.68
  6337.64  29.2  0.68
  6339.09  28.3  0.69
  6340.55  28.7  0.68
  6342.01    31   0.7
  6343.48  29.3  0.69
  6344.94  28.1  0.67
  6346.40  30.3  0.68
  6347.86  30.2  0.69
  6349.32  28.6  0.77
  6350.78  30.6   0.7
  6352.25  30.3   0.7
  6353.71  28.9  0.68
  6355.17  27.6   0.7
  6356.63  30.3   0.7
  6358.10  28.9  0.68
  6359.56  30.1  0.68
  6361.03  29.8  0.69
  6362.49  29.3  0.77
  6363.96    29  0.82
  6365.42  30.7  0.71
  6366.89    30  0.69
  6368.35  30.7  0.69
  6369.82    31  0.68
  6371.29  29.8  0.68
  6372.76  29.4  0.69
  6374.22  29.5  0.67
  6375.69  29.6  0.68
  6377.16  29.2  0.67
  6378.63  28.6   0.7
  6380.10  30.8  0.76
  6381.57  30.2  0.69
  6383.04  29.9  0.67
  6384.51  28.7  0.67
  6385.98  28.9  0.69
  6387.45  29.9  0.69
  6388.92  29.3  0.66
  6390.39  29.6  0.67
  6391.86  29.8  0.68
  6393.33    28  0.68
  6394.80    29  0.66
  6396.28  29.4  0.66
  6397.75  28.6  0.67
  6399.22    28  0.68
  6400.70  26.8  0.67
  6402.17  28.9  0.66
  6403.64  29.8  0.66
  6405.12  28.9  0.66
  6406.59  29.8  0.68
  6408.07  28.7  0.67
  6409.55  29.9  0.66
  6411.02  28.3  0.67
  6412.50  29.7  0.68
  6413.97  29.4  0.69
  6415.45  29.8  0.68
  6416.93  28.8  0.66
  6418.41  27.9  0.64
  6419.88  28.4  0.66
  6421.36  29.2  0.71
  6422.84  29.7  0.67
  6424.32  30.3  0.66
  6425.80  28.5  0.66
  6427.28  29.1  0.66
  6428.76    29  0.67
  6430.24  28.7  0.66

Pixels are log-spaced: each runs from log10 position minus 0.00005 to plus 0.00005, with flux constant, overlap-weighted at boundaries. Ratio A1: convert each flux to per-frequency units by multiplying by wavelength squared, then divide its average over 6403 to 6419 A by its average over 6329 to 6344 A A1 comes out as 1.0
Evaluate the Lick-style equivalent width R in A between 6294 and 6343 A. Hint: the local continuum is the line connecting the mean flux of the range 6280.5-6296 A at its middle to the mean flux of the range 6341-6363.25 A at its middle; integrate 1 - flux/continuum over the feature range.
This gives 0.5 A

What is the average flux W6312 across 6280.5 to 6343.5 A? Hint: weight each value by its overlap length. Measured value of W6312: 29.8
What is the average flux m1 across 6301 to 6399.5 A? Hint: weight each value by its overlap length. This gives 29.5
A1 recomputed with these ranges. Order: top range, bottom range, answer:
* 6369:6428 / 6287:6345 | 1.01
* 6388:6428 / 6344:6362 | 1.00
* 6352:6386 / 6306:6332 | 1.01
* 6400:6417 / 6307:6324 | 1.01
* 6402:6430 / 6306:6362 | 1.01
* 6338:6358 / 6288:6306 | 1.01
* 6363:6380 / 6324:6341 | 1.02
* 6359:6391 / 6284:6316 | 1.02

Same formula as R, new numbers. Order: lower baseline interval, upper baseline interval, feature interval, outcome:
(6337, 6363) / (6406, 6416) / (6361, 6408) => 0.0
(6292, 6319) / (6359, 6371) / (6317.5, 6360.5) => 0.3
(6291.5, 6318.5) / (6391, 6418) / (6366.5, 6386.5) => -0.4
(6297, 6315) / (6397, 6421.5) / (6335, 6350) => 0.1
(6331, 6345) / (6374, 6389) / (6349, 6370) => -0.1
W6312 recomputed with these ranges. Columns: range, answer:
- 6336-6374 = 29.6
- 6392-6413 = 28.9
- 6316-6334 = 29.7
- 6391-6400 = 28.8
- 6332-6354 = 29.5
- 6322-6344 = 29.7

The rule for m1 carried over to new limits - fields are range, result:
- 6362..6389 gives 29.7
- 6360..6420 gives 29.3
